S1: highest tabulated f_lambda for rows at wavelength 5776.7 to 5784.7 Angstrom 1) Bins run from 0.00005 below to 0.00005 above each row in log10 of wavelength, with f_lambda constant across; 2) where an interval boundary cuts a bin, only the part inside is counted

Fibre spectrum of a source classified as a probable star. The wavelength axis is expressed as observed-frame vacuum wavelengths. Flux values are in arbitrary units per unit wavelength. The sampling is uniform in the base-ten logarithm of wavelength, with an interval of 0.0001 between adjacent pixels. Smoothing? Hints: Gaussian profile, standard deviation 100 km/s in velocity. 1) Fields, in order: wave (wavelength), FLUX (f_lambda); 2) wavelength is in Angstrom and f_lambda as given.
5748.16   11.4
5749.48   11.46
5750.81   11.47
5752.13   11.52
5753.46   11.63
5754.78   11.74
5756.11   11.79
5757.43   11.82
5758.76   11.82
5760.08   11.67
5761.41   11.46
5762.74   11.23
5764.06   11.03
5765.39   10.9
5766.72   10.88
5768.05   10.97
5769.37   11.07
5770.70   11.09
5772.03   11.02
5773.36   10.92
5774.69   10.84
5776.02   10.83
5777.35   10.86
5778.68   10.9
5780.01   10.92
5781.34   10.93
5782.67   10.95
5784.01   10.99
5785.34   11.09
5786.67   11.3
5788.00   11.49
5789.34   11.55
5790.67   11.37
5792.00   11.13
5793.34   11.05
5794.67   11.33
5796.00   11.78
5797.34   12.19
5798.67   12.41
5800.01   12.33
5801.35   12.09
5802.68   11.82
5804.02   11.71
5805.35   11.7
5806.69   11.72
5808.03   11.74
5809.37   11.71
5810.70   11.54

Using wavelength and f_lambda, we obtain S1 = 10.99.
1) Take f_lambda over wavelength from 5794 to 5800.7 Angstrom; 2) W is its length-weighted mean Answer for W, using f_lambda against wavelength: 12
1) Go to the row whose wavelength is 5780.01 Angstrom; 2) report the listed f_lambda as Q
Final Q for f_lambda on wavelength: 10.92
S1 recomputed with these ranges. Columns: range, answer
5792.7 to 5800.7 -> 12.41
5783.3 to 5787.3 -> 11.3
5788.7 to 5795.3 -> 11.55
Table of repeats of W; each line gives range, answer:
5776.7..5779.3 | 10.9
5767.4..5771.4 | 11.1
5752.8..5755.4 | 11.7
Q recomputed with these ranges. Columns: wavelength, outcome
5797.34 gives 12.19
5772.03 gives 11.02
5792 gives 11.13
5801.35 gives 12.09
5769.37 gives 11.07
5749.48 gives 11.46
